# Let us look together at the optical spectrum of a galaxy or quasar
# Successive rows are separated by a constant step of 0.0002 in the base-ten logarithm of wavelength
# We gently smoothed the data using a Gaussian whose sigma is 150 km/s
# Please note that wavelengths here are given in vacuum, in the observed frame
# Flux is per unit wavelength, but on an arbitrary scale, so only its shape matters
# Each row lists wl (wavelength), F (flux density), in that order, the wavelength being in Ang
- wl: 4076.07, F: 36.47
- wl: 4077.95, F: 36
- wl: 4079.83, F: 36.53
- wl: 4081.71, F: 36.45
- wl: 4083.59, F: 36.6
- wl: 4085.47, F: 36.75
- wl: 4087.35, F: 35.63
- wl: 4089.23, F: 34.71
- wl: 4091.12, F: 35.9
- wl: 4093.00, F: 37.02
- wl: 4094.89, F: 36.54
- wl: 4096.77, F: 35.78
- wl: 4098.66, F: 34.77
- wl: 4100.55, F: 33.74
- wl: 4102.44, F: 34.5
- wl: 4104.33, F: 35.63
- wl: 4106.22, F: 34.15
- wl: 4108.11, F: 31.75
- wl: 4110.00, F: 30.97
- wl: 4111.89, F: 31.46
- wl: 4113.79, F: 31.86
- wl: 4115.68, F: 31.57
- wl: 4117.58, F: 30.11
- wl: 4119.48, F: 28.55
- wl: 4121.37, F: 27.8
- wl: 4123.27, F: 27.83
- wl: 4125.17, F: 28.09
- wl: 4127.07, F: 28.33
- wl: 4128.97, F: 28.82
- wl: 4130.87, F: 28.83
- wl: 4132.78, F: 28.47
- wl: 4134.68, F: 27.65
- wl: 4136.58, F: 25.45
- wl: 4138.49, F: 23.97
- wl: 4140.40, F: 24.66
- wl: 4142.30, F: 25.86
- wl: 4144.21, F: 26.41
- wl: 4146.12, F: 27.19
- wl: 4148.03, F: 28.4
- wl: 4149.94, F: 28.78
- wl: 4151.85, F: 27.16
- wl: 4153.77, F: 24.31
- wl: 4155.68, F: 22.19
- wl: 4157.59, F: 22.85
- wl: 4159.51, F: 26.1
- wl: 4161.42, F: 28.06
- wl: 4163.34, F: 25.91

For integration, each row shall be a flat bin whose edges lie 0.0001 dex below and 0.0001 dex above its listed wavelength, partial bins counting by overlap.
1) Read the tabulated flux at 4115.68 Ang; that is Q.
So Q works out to 31.57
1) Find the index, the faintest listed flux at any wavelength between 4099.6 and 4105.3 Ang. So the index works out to 33.74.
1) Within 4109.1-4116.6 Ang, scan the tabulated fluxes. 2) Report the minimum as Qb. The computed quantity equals 30.97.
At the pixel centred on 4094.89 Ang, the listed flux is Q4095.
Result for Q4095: 36.54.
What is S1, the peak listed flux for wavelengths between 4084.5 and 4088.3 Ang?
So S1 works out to 36.75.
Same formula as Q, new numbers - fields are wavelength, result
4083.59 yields 36.6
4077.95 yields 36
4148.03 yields 28.4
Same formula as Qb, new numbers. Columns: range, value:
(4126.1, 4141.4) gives 23.97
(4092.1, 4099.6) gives 34.77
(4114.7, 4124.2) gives 27.8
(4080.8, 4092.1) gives 34.71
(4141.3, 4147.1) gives 25.86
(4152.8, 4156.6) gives 22.19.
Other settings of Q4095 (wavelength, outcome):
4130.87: 28.83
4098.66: 34.77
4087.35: 35.63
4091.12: 35.9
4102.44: 34.5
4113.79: 31.86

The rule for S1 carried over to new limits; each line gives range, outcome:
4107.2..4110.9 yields 31.75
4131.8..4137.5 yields 28.47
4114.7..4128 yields 31.57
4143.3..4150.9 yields 28.78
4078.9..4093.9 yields 37.02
